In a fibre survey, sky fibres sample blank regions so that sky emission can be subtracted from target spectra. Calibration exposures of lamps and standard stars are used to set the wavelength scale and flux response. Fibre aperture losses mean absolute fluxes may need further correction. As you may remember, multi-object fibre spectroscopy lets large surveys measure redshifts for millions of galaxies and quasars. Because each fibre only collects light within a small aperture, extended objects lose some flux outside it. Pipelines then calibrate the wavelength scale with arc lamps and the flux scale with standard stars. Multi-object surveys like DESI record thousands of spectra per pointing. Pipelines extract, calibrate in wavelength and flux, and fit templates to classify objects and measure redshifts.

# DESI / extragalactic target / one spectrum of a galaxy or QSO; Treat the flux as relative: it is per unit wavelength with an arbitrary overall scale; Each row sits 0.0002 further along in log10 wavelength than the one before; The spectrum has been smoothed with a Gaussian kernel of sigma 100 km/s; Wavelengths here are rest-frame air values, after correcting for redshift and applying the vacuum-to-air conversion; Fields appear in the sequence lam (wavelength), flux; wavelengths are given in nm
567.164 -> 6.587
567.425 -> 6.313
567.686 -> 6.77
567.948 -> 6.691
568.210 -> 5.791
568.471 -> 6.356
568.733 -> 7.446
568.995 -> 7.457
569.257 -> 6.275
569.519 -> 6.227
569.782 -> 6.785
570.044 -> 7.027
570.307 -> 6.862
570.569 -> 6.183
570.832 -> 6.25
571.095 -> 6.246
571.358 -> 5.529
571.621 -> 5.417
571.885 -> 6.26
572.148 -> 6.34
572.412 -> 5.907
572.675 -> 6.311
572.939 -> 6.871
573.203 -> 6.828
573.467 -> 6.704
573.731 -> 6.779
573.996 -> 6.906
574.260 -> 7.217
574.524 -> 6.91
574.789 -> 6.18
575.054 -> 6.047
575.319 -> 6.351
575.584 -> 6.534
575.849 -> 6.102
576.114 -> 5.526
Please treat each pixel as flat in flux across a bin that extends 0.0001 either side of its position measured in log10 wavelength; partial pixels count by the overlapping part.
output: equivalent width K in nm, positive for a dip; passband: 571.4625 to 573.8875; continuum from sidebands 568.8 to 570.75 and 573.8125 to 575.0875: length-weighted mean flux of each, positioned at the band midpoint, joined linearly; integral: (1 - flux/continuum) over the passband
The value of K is 0.118 nm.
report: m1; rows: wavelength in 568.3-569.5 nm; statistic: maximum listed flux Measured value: 7.457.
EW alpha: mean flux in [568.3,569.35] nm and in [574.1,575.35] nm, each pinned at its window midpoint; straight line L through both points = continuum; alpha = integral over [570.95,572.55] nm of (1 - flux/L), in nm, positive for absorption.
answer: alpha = 0.18 nm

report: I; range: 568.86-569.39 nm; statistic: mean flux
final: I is 6.87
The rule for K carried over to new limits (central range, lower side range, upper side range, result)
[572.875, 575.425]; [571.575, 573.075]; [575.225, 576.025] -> -0.17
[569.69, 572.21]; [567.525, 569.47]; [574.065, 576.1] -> 0.11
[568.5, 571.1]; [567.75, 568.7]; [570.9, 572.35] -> -0.19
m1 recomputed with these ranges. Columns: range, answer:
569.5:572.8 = 7.027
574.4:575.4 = 6.91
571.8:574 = 6.906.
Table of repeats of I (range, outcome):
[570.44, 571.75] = 5.93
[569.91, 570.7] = 6.7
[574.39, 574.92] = 6.55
